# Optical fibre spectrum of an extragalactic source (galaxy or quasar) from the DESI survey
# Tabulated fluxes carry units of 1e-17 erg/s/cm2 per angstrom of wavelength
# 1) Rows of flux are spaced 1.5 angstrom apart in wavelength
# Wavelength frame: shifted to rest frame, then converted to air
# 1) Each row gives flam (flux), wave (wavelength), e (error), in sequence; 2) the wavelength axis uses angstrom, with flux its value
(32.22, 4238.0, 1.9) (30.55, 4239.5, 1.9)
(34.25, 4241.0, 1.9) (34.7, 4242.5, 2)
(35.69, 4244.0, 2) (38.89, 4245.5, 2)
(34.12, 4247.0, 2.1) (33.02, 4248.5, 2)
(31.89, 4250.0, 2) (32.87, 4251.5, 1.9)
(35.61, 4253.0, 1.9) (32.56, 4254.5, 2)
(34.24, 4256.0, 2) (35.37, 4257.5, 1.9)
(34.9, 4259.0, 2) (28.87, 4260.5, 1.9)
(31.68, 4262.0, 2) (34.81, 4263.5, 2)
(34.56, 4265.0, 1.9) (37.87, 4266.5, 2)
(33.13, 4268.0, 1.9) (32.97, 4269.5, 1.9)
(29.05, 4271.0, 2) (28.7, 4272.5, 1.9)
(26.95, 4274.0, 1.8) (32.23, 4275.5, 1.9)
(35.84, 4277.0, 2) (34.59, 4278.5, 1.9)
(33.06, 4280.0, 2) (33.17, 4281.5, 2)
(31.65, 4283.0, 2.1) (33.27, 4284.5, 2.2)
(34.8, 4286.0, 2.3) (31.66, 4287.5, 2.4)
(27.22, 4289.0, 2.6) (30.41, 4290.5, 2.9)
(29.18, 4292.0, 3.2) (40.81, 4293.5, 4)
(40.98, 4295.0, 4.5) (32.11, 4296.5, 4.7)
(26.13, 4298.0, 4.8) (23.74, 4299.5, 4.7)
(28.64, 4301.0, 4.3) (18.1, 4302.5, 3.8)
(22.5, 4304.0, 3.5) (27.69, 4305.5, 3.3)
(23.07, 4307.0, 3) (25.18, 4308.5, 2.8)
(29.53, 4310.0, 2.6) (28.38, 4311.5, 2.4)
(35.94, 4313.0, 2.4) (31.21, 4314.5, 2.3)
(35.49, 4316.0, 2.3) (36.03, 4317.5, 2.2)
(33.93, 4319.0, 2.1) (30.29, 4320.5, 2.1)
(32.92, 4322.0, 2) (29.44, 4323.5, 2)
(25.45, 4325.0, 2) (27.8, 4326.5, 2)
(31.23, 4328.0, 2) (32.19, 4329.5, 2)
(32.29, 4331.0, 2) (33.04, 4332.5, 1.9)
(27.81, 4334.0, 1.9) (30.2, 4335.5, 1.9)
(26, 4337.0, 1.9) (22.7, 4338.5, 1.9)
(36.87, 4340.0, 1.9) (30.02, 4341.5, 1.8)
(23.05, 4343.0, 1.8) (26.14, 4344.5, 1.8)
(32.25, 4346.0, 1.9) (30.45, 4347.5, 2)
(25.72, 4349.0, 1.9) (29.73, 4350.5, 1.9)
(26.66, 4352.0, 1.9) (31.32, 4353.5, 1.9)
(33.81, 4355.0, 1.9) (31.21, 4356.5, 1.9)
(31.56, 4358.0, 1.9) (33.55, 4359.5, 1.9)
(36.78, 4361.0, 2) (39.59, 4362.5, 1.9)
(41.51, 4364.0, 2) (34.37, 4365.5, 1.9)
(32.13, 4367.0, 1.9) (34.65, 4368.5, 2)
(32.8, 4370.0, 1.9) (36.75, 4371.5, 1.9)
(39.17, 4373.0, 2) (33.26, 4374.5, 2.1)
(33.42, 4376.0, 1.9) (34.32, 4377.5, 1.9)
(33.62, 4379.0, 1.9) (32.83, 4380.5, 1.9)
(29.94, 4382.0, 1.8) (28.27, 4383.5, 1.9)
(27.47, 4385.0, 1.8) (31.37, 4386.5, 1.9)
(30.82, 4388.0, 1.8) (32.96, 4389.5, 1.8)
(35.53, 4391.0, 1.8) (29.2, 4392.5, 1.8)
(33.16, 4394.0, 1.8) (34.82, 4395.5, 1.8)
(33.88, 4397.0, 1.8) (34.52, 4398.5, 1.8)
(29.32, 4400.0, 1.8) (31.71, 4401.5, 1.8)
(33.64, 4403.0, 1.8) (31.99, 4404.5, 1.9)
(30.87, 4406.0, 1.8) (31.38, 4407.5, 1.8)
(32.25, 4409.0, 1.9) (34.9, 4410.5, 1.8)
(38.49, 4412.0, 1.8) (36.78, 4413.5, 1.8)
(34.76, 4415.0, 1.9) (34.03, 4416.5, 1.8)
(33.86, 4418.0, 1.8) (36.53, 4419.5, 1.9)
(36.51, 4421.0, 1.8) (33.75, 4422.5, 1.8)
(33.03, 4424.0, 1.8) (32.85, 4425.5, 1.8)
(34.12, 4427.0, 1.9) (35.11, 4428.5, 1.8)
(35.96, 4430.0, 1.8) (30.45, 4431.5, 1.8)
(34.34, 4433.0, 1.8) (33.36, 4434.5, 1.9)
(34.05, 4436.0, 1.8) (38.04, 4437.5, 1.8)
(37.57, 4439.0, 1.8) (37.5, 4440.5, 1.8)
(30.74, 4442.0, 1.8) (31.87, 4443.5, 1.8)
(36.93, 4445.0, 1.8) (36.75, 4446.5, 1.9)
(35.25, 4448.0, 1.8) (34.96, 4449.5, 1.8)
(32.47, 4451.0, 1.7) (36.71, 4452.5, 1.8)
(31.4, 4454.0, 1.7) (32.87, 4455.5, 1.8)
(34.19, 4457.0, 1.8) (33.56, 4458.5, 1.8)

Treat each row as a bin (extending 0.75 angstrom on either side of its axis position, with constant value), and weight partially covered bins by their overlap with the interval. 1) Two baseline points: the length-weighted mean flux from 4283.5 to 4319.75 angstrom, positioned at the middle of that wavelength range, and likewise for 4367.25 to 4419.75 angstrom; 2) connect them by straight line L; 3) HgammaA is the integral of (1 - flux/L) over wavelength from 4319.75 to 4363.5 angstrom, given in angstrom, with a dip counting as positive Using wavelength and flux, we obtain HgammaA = 1.6 angstrom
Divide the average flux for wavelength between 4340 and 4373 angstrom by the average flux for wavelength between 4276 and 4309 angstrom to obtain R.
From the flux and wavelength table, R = 1.1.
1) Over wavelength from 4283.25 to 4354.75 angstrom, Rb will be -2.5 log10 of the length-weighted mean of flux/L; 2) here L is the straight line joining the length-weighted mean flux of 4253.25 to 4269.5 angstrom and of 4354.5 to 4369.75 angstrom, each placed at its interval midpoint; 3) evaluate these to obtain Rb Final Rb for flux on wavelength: 0.16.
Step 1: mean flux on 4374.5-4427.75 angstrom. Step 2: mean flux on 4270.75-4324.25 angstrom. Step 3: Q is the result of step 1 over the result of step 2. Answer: 1.1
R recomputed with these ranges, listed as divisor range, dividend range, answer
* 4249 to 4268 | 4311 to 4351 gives 0.90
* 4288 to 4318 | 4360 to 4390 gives 1.14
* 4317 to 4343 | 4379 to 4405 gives 1.06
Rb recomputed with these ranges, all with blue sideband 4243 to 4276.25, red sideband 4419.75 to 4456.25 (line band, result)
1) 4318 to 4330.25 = 0.11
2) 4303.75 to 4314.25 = 0.20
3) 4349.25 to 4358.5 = 0.12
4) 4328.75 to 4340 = 0.14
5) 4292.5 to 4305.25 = 0.15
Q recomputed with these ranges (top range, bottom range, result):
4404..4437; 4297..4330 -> 1.18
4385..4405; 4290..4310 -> 1.14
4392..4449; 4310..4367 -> 1.09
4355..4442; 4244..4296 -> 1.02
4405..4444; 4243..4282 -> 1.03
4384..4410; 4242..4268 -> 0.94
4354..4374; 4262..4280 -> 1.07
